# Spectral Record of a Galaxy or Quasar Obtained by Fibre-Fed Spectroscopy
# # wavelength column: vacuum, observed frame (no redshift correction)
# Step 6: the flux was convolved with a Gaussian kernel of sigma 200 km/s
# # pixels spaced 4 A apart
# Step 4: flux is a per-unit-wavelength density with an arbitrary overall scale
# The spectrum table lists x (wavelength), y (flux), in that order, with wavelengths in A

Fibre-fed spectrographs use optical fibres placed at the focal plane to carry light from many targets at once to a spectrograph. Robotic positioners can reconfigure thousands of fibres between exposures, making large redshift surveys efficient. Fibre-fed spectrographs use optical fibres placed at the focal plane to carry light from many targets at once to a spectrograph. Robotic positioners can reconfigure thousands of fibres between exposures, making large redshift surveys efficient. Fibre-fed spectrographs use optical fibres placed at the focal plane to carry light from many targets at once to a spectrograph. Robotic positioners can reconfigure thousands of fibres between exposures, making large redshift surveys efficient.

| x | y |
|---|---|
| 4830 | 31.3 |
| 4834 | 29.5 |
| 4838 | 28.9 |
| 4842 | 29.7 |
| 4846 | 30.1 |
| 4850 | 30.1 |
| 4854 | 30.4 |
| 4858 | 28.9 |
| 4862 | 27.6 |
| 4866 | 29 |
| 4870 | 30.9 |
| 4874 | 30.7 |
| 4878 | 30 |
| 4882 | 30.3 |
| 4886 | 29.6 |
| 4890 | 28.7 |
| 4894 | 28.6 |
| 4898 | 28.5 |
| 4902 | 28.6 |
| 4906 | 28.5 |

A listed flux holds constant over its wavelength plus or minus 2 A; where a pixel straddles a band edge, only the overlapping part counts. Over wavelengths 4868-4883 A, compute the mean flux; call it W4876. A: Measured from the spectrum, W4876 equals 30.5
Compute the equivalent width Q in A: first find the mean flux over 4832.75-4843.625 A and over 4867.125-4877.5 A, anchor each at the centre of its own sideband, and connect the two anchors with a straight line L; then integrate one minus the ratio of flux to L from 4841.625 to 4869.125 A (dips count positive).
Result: 0.5 A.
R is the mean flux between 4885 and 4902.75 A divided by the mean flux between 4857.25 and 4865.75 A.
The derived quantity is 1.0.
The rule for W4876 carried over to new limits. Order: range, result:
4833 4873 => 29.5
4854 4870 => 29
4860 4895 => 29.5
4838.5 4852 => 29.8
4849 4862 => 29.4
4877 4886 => 30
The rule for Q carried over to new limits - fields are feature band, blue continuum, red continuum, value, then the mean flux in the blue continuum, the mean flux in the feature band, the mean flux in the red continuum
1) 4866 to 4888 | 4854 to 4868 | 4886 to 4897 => -1.1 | 28.8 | 30.2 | 28.8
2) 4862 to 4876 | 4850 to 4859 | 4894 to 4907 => -0.2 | 29.8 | 29.8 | 28.5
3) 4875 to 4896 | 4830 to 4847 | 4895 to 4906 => -0.5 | 29.7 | 29.5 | 28.5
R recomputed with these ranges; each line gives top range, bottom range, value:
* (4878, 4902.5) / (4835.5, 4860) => 0.98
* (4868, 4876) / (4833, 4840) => 1.06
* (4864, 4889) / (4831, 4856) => 1.01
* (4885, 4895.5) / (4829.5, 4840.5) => 0.97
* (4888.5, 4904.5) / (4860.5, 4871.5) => 0.98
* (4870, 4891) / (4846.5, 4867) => 1.03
